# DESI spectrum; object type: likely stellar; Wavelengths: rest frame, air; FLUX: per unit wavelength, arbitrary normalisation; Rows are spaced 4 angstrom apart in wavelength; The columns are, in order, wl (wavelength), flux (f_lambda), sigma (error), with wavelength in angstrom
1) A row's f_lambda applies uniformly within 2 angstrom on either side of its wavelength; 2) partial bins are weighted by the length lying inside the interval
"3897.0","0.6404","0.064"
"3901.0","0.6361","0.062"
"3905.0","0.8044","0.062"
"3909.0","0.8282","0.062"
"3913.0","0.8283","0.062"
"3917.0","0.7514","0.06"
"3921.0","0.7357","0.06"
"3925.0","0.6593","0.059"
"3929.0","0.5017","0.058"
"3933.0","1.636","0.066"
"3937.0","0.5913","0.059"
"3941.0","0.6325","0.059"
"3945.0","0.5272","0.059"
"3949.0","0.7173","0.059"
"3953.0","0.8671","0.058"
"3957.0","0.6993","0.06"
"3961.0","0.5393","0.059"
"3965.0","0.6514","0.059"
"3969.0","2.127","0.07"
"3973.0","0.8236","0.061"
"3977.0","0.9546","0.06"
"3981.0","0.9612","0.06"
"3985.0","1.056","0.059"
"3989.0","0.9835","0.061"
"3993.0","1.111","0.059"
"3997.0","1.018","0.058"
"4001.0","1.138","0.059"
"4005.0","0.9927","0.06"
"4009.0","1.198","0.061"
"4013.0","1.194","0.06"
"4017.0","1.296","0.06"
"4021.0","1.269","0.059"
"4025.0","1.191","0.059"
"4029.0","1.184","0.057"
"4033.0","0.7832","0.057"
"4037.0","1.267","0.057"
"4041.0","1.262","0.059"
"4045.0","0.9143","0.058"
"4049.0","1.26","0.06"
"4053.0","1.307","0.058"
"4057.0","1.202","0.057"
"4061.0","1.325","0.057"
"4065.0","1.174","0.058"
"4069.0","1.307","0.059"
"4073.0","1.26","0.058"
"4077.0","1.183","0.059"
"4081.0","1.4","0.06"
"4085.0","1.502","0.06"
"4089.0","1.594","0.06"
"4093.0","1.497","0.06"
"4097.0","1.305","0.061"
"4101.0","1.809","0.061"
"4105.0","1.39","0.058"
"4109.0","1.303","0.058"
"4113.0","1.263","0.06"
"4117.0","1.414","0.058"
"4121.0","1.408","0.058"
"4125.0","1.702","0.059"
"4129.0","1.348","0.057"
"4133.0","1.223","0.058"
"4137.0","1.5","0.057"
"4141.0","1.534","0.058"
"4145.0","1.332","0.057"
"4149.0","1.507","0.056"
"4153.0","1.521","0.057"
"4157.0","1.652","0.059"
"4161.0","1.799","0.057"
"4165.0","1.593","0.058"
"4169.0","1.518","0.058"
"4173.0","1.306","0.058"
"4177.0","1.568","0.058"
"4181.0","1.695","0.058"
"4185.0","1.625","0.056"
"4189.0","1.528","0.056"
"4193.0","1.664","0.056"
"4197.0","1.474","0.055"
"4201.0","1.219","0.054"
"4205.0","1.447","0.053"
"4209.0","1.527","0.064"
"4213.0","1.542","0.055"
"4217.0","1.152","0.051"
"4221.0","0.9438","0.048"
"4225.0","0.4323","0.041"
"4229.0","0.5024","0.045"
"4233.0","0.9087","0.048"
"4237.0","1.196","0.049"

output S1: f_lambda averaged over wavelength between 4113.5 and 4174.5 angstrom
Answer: 1.49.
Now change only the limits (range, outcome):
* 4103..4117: 1.33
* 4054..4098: 1.34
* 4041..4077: 1.22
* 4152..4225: 1.46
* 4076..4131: 1.44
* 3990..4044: 1.14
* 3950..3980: 0.944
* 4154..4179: 1.57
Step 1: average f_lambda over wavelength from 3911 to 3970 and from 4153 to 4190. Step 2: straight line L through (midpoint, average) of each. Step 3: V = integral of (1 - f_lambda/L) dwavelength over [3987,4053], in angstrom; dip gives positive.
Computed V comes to -3.68 angstrom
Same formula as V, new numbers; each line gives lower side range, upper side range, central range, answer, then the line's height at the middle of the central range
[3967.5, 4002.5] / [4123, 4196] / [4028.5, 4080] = 3.7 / 1.28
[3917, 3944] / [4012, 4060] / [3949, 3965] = 3.3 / 0.88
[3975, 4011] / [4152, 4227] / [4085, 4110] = -4.8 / 1.25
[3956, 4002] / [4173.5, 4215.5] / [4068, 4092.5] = -2.7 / 1.25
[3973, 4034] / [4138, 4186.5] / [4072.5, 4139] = -1.8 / 1.39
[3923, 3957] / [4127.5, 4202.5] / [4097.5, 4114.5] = -1.6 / 1.31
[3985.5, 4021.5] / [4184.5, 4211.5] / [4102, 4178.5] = -4.9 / 1.38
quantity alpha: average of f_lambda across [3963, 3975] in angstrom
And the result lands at 1.2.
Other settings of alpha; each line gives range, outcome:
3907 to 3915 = 0.828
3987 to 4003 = 1.06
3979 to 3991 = 1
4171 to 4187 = 1.55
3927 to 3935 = 1.07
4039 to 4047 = 1.09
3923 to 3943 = 0.804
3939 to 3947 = 0.58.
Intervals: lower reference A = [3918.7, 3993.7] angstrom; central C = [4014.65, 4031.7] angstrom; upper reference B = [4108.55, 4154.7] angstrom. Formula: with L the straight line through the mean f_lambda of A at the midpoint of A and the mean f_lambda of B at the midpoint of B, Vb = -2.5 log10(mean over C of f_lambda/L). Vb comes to -0.12 mag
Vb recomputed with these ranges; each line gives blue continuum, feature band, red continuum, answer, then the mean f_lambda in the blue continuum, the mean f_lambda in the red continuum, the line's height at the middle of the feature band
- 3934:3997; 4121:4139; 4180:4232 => -0.24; 0.899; 1.27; 1.16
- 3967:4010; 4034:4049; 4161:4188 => 0.10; 1.12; 1.57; 1.25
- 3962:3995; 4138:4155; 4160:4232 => -0.15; 1.07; 1.35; 1.29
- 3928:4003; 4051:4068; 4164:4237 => -0.16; 0.929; 1.31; 1.08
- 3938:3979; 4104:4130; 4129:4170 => -0.01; 0.848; 1.51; 1.4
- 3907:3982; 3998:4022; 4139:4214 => -0.13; 0.842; 1.53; 1.04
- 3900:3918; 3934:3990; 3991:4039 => 0.10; 0.778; 1.14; 0.957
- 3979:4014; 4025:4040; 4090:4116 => 0.08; 1.07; 1.43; 1.19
